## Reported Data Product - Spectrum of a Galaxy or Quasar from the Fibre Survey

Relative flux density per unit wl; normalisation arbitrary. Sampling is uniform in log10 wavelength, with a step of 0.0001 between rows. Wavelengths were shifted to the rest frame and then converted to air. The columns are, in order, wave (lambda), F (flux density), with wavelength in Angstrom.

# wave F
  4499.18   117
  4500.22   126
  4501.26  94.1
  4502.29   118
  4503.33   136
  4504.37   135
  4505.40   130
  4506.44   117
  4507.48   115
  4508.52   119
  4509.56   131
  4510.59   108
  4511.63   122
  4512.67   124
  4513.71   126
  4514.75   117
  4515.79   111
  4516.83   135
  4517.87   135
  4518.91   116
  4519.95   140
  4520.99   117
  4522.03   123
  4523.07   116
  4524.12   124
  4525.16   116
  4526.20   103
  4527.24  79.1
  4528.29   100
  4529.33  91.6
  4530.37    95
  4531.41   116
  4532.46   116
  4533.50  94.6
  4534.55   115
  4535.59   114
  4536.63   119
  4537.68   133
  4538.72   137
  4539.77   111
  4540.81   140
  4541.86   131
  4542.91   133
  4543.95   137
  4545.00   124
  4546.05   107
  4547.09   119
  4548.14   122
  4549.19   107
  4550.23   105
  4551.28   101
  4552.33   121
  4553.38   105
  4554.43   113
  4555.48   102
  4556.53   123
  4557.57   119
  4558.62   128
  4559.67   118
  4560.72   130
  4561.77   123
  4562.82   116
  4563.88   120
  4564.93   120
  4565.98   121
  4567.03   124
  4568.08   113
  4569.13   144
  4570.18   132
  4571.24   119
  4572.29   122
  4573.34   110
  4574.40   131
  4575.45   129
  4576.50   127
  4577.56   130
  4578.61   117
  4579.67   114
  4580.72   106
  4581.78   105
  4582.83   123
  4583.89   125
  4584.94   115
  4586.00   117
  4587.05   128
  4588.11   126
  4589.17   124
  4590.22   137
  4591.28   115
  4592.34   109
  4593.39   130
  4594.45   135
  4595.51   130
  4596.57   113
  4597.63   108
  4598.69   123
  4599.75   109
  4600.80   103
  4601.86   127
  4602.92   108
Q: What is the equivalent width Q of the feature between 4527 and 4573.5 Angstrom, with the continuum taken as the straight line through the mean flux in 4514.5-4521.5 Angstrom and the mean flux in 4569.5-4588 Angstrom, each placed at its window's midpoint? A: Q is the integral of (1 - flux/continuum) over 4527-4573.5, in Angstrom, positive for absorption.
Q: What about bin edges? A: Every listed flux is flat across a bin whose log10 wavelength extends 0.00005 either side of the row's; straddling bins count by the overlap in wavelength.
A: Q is 2.0 Angstrom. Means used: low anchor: 125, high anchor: 121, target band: 117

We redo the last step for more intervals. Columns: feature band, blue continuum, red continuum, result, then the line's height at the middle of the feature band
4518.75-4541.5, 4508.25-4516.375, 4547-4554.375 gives 0.25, 116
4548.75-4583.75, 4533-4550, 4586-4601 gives 0.67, 121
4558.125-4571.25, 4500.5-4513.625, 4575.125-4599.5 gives -0.32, 121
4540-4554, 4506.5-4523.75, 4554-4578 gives 0.35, 122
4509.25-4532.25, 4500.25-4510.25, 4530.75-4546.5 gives 1.15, 122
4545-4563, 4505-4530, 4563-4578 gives 0.96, 122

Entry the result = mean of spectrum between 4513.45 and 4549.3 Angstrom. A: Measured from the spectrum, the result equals 118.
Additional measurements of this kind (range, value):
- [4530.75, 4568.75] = 119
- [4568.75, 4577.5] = 127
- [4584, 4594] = 123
